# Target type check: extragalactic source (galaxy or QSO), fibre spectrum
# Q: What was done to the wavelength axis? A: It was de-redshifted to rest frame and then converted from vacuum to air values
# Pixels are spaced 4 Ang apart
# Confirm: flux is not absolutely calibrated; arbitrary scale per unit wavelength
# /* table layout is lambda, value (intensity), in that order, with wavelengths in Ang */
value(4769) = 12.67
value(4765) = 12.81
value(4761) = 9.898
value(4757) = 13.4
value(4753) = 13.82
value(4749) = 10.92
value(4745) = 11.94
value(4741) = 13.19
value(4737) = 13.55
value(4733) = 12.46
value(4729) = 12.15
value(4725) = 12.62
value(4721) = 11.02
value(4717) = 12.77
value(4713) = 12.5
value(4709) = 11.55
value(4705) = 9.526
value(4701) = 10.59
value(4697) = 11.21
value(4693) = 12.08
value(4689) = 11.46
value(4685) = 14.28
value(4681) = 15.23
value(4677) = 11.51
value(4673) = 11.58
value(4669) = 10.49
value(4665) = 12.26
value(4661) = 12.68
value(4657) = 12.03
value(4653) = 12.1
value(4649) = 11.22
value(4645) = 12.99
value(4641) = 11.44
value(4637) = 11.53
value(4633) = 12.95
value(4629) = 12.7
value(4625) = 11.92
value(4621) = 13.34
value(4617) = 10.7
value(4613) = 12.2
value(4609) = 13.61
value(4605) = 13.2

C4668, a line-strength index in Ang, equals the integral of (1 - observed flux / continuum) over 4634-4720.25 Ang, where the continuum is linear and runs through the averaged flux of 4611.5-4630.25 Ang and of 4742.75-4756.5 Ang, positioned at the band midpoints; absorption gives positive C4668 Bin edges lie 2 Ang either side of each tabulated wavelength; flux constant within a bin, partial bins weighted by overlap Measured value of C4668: 2.1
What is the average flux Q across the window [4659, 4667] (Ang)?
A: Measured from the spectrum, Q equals 12.5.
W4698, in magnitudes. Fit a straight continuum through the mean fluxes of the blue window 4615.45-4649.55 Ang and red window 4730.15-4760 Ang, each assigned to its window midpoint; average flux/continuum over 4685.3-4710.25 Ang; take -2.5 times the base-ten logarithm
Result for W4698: 0.11 mag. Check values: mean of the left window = 12.1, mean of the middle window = 11.3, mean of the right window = 12.6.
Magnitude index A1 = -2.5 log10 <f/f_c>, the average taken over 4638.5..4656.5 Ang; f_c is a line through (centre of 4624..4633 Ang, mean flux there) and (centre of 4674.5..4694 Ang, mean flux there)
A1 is 0.06 mag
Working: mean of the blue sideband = 12.5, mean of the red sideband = 12.9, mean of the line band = 11.9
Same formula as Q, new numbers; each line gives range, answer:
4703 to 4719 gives 11.6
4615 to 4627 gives 12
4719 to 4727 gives 11.8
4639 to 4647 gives 12.2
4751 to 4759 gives 13.6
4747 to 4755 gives 12.4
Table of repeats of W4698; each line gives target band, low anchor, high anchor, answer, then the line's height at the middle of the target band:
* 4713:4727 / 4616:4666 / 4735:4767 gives 0.02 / 12.4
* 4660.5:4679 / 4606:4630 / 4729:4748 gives 0.08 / 12.5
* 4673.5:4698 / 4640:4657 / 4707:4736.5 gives -0.05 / 12.1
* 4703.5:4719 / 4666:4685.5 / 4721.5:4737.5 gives 0.07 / 12.5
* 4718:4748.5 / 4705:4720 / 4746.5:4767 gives -0.03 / 12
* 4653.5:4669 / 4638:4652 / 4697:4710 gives -0.05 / 11.5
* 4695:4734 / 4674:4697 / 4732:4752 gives 0.09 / 12.6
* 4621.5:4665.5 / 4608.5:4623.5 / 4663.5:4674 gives -0.03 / 11.8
